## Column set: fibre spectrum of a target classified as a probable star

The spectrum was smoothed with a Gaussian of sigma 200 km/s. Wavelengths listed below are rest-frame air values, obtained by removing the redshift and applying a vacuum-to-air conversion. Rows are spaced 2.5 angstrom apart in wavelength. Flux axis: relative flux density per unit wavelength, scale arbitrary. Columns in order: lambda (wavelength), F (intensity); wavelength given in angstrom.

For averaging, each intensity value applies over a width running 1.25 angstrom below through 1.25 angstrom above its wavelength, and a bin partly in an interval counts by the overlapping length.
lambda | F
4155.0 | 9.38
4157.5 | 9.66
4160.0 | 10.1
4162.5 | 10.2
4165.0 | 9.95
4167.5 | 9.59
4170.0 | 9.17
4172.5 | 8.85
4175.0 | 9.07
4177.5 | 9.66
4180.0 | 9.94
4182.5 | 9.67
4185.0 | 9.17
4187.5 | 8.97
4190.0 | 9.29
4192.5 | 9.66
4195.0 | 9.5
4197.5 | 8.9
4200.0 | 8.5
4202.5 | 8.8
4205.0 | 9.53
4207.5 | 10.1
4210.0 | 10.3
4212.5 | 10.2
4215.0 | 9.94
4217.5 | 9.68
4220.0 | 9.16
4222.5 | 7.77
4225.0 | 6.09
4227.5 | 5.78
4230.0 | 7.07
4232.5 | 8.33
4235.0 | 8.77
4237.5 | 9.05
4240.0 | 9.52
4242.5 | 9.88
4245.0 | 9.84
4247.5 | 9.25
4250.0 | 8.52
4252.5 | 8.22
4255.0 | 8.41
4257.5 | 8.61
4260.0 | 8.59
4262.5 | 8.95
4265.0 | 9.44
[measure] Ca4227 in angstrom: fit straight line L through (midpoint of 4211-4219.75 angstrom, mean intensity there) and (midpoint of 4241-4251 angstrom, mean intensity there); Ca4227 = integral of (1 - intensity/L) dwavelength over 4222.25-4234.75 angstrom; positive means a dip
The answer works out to 3.3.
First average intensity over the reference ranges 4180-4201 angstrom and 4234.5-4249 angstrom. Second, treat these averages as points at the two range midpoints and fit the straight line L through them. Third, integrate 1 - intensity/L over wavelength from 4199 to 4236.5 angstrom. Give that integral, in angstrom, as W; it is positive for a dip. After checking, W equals 2.66 angstrom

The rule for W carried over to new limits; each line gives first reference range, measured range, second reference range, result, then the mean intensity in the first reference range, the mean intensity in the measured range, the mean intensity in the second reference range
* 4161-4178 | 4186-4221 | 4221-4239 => -4.4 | 9.5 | 9.47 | 7.6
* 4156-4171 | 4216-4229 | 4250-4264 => 1.9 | 9.78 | 7.73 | 8.57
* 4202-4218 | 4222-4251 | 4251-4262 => 2.3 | 9.84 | 8.34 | 8.49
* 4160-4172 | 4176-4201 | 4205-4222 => 1.1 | 9.71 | 9.33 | 9.78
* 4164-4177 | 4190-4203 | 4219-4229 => -1.3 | 9.33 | 9.11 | 7.15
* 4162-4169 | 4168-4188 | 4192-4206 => 0.5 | 9.86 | 9.34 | 9.11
